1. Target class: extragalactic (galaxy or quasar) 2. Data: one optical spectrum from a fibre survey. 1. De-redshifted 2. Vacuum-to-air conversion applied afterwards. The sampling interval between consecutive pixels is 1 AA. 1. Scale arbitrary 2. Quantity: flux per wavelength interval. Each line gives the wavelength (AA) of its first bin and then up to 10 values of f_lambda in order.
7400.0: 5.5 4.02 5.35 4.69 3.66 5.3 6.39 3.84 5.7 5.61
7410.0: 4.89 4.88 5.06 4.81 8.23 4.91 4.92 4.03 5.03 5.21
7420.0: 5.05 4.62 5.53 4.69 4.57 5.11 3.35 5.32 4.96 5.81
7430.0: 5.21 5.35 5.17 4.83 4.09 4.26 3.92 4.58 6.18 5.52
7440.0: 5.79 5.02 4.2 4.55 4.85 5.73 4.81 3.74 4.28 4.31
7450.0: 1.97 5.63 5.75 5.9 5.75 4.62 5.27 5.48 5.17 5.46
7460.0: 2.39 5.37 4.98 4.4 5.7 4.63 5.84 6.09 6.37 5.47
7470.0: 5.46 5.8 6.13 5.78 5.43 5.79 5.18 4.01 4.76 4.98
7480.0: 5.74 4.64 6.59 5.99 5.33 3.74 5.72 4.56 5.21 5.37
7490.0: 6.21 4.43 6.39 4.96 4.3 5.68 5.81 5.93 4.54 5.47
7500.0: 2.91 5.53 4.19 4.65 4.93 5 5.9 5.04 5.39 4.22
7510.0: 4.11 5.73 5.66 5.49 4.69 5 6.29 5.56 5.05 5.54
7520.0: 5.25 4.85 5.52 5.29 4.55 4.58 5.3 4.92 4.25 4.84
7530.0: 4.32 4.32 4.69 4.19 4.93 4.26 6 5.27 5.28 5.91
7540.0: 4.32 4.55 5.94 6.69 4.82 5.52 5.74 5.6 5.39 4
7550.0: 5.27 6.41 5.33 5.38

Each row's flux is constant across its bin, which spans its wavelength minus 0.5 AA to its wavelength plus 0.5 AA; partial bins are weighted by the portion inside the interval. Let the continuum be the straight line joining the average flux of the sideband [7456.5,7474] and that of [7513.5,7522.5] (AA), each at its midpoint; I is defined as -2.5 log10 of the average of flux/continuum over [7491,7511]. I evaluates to 0.07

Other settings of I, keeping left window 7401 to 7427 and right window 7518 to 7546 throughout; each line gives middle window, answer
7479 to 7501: -0.039 mag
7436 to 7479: -0.014 mag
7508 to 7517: -0.031 mag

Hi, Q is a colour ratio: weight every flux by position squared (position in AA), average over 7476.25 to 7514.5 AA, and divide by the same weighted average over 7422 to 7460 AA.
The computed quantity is 1.06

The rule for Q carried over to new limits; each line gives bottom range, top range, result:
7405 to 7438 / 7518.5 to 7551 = 1.04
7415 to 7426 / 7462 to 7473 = 1.17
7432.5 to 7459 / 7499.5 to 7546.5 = 1.06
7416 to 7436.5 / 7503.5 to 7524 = 1.11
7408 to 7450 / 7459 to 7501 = 1.08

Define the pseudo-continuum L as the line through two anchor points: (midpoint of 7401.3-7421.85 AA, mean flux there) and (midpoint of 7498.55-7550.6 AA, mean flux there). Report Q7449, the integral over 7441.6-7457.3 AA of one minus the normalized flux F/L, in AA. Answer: 0.9 AA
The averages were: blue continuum 5.11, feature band 4.8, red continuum 5.05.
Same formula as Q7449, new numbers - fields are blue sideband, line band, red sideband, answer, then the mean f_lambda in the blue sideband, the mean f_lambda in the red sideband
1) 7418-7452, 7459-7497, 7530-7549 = -2.63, 4.81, 5.14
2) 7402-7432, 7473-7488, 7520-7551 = -0.39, 5.07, 5.06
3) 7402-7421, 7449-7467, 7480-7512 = 0.53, 5.12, 5.13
